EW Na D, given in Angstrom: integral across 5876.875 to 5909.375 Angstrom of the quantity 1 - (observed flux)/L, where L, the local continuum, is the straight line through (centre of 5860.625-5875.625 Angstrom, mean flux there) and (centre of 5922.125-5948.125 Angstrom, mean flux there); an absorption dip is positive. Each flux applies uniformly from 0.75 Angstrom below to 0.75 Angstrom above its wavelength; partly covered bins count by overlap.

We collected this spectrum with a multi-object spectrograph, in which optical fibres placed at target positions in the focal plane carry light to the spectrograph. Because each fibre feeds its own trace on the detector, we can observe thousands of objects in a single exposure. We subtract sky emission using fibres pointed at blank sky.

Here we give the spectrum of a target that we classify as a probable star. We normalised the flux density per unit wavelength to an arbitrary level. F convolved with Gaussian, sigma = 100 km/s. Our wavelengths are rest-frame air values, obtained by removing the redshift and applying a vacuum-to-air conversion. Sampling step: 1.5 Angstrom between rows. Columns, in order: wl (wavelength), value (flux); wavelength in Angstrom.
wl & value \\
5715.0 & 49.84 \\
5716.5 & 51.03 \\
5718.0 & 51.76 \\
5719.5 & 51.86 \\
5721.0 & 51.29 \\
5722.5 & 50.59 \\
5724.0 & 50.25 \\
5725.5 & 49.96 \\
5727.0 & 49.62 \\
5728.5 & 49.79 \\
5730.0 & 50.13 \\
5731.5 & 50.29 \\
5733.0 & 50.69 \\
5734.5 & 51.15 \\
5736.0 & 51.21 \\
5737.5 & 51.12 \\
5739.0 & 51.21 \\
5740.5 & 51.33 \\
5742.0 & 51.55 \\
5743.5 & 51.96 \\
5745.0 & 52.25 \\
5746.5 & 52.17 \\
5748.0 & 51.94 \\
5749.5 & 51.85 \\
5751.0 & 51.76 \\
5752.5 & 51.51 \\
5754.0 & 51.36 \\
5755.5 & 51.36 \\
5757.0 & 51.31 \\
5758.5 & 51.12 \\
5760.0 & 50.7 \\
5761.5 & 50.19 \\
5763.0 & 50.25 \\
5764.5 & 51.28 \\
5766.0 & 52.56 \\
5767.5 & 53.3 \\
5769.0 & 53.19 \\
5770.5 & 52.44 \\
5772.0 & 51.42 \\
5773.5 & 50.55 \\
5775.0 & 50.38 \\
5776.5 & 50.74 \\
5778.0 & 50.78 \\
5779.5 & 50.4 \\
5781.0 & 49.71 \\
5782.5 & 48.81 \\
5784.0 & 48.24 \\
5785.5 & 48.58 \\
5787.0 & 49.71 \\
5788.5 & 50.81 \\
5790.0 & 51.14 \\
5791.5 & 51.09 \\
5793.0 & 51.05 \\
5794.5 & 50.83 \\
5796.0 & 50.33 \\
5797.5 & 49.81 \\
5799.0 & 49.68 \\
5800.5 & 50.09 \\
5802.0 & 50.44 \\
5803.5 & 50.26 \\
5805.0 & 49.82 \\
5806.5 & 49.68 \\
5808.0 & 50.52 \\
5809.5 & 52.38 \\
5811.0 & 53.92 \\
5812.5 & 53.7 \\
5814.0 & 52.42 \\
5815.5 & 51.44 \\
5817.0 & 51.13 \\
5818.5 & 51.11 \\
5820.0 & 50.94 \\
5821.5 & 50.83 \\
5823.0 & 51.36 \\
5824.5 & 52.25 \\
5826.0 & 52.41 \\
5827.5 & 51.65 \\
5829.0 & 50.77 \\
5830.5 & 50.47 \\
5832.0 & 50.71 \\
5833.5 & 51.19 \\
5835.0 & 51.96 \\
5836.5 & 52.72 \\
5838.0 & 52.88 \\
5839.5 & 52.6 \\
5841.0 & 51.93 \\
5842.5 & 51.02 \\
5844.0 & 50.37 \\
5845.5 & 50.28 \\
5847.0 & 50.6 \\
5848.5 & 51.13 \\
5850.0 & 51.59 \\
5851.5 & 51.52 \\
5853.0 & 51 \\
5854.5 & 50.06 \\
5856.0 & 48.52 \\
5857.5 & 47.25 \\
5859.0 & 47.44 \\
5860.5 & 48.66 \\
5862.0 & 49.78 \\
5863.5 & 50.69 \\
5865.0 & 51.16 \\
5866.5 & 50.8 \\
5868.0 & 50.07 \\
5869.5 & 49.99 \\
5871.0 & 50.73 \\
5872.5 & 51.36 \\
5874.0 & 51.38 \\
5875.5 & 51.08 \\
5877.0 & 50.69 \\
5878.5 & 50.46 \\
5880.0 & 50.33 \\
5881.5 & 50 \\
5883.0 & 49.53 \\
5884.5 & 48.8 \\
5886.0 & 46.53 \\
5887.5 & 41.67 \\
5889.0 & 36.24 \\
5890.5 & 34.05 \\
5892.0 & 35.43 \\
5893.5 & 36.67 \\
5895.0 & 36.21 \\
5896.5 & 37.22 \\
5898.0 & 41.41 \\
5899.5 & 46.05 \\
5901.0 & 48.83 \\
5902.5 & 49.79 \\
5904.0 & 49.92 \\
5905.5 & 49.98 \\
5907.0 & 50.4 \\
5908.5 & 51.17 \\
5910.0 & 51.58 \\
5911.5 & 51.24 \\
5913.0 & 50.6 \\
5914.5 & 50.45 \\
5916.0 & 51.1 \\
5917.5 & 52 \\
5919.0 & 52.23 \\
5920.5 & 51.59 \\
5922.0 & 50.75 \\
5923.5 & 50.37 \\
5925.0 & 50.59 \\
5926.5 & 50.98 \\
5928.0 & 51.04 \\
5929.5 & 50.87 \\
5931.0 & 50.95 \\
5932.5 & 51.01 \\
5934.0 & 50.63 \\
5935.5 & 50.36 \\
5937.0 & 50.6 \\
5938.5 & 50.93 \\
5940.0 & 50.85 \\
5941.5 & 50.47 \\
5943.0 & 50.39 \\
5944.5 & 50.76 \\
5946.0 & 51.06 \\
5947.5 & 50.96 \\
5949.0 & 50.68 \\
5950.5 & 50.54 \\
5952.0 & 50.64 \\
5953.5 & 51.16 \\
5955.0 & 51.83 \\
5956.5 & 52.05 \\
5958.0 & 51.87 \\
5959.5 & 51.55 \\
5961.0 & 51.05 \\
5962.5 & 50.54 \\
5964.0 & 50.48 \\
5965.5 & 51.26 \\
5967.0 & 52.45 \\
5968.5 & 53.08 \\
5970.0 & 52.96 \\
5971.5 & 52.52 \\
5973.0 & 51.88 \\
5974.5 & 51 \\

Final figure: 3.64 Angstrom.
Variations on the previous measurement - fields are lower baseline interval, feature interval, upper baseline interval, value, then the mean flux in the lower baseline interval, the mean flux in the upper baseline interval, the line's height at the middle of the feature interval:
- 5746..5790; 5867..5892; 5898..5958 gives 1.7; 51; 50.6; 50.7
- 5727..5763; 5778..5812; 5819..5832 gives 0.6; 51.2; 51.3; 51.2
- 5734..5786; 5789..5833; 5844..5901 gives -1.5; 51.1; 47.3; 49.4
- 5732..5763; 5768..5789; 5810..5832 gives 0.4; 51.4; 51.7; 51.5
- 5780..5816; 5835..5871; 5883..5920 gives -1.8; 50.6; 45.9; 48.1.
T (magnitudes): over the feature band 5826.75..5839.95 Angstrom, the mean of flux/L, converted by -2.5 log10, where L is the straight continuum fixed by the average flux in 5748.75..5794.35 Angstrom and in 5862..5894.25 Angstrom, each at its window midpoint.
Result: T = -0.06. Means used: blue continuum 50.9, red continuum 47.1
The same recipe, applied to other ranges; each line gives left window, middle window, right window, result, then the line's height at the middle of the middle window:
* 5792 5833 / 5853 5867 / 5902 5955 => 0.03 mag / 51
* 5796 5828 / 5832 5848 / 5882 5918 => -0.04 mag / 49.5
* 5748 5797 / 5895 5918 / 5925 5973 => 0.06 mag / 51.1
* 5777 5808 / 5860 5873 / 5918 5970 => 0.00 mag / 50.6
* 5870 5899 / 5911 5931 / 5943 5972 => -0.06 mag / 48.1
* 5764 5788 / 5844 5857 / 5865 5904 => -0.07 mag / 47.5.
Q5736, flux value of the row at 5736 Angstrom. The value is 51.21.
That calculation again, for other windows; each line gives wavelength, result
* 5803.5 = 50.26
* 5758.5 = 51.12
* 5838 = 52.88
